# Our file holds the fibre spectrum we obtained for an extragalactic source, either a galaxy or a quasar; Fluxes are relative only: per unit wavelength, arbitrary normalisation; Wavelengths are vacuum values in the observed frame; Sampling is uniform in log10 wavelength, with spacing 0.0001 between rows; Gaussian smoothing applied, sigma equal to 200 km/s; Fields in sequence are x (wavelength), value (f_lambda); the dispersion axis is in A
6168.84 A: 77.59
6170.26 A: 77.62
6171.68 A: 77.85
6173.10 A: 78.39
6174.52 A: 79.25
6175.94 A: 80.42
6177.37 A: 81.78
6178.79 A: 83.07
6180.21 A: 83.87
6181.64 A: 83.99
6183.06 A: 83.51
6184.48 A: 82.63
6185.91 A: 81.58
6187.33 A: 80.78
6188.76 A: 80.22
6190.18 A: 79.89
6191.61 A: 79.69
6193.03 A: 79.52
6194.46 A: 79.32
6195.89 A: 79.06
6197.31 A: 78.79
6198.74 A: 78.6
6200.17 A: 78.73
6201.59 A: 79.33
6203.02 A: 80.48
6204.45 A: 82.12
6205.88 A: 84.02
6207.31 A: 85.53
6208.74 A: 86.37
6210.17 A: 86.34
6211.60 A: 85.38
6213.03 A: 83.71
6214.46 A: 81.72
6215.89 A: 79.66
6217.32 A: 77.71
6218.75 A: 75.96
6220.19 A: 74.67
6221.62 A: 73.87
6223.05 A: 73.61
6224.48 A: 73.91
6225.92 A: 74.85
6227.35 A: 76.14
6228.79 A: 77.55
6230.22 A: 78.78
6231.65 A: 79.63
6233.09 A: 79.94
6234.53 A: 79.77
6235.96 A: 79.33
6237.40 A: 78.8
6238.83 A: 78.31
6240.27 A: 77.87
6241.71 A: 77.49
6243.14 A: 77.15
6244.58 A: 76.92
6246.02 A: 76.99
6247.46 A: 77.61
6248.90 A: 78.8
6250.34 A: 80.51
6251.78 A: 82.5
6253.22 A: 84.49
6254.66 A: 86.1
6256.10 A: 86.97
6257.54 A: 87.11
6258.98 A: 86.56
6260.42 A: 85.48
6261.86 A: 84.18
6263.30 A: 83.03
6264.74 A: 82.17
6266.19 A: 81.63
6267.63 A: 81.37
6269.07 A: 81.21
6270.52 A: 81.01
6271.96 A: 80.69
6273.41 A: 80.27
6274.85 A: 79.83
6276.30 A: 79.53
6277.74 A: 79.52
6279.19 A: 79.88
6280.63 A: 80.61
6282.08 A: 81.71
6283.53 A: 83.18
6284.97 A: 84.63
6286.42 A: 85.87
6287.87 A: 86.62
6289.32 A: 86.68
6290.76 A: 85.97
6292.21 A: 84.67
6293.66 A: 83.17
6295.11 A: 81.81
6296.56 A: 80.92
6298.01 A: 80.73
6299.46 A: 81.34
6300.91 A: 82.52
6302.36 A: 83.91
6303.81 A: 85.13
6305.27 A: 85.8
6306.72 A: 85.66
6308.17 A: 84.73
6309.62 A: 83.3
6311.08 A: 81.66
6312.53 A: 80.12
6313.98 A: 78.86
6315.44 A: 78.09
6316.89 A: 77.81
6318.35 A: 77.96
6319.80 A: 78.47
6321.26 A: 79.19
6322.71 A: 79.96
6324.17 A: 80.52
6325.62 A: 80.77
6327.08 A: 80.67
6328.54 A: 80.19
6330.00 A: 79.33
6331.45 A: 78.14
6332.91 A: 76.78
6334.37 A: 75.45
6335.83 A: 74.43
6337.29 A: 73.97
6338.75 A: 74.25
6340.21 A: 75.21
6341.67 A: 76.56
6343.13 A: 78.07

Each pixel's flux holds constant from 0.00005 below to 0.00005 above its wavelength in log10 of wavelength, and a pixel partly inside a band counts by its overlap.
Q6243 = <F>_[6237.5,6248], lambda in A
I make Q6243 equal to 77.6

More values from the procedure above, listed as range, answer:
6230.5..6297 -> 81.7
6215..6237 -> 77.1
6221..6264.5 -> 79.9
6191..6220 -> 81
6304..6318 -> 81.8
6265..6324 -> 81.9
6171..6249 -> 79.7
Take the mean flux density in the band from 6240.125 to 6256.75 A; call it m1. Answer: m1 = 80.3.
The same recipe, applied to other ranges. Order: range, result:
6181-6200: 80.5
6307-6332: 80.1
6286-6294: 85.6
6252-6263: 85.6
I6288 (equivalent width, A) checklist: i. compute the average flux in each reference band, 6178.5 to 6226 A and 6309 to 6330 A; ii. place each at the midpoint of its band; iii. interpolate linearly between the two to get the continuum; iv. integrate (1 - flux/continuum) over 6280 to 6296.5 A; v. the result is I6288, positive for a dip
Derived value -0.8 A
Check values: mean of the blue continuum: 80.4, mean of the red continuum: 79.8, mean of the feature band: 84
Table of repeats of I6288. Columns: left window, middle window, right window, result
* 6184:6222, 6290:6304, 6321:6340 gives -0.8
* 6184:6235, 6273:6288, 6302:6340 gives -0.4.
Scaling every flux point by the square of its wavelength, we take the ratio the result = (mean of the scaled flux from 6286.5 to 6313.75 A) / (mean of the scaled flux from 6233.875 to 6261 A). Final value 1.05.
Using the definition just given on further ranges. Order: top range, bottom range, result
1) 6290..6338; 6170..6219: 1.03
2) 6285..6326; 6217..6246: 1.09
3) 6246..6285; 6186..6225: 1.05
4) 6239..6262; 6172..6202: 1.03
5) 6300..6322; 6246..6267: 1.00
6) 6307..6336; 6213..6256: 1.04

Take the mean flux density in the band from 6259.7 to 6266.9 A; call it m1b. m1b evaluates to 83.3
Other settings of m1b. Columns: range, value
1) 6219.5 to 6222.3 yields 74.3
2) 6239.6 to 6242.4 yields 77.6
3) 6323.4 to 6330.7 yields 80.2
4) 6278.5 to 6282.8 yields 80.8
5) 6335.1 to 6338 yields 74.2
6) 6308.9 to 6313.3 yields 81.7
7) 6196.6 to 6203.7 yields 79.2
